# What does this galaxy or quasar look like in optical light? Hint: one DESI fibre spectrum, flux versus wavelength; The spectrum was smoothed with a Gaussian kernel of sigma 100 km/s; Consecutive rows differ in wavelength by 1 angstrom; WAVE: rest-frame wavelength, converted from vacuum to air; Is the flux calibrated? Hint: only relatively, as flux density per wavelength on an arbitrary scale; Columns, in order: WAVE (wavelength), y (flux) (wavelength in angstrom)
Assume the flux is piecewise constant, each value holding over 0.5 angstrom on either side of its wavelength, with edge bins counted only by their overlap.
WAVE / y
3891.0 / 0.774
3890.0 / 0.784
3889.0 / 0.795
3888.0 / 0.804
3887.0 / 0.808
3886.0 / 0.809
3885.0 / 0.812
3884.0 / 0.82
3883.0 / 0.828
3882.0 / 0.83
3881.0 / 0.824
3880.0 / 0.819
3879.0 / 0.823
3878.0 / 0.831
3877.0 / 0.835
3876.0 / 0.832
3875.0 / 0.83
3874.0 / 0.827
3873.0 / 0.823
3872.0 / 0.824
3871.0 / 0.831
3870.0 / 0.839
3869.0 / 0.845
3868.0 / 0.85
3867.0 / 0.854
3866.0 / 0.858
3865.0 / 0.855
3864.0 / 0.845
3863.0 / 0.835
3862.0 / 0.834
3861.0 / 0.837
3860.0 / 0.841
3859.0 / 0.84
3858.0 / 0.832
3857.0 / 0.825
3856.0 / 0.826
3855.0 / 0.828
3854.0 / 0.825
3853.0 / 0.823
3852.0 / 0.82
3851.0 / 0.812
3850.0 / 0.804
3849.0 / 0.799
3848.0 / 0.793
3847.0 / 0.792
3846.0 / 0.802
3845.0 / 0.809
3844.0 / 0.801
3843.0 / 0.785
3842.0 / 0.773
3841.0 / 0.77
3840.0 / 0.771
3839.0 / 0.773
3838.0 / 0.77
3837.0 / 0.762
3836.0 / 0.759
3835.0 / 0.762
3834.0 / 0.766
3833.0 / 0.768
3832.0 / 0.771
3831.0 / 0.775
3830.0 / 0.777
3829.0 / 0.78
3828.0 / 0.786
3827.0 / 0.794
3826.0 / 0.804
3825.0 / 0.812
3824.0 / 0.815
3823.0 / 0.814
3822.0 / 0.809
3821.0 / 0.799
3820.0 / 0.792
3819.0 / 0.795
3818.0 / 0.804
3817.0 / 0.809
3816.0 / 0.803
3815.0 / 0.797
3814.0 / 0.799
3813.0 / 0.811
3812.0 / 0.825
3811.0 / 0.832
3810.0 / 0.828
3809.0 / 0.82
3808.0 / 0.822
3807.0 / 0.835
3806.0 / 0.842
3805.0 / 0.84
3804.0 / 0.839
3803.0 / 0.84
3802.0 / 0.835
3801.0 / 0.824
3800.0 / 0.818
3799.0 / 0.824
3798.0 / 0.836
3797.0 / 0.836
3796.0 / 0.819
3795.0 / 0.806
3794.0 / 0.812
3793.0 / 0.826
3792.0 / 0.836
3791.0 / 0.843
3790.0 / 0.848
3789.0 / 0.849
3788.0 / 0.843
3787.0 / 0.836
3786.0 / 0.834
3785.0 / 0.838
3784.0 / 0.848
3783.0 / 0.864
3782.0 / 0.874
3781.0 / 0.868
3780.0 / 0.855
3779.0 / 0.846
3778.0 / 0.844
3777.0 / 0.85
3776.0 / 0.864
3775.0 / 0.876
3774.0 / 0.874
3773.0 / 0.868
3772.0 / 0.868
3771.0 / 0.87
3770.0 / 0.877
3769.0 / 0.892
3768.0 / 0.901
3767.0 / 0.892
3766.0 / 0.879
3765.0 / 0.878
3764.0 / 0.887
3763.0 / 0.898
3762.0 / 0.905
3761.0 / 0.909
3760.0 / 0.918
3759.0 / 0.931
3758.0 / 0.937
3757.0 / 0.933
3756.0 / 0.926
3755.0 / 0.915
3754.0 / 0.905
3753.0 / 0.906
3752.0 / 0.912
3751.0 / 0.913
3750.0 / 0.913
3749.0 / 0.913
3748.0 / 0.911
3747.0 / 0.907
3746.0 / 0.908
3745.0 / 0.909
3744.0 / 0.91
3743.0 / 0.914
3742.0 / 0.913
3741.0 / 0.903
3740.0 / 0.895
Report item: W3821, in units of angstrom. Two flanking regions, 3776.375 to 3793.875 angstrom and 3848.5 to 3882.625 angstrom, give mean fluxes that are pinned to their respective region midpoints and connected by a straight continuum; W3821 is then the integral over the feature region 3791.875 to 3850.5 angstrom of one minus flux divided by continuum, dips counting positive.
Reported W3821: 2.5 angstrom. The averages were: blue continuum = 0.847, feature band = 0.803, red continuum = 0.831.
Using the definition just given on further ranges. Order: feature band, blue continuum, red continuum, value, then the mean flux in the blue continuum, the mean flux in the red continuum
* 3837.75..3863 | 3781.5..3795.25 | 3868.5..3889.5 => 0.62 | 0.84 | 0.823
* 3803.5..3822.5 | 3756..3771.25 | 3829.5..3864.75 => 0.59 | 0.902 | 0.801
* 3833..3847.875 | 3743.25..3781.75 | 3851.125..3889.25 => 1.21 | 0.894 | 0.829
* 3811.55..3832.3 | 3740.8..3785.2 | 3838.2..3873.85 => 1.15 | 0.892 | 0.819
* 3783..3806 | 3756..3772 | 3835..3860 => 0.79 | 0.9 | 0.8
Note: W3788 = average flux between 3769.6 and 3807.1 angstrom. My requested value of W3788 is 0.845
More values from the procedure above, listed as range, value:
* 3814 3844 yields 0.786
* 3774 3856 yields 0.815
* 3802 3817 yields 0.824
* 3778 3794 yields 0.846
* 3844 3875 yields 0.827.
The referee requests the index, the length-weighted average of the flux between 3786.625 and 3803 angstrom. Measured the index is 0.831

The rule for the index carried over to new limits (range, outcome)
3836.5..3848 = 0.783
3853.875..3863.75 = 0.833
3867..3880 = 0.833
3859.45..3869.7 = 0.845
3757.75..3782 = 0.882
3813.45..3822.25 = 0.801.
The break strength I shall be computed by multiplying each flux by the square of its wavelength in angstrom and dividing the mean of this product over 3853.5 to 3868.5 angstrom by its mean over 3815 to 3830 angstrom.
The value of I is 1.07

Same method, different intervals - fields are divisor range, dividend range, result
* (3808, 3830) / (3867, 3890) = 1.06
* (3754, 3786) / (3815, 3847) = 0.92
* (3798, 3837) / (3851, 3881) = 1.06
